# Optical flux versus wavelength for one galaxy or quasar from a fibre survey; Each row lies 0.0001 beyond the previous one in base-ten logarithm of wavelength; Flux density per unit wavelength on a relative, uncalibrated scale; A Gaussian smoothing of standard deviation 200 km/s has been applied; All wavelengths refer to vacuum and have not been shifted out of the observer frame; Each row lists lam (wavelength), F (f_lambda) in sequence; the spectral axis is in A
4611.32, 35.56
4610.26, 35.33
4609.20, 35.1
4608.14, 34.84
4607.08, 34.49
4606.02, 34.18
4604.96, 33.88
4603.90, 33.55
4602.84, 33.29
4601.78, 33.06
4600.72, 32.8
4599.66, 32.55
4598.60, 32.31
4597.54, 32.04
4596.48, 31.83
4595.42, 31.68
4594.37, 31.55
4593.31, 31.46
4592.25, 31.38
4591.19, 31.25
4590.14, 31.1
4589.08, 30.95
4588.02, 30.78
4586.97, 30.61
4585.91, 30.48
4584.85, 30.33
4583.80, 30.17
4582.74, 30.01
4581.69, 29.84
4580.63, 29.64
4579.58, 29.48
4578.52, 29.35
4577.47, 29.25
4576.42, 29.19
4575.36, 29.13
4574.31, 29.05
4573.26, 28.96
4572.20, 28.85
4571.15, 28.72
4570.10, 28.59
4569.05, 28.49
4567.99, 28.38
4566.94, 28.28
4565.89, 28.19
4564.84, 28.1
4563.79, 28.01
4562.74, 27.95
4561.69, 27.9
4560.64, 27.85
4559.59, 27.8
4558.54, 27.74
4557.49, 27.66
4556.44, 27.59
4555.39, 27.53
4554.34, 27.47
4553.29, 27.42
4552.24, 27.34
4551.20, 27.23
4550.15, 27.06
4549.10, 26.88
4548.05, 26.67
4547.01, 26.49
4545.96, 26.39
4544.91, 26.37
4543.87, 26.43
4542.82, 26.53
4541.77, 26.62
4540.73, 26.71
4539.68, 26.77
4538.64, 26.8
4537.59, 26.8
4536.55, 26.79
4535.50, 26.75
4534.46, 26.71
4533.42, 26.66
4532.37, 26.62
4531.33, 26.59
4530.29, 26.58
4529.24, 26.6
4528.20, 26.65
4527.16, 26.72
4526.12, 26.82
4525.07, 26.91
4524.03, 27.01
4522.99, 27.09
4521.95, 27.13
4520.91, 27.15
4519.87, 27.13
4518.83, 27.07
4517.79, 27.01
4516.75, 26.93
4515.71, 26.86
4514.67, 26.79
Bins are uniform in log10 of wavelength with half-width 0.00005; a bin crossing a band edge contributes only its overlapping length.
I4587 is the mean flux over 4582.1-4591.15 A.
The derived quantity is 30.6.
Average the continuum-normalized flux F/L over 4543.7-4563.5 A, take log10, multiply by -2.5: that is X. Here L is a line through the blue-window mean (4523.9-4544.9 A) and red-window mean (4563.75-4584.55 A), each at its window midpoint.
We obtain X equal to 0.02 mag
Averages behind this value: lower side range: 26.7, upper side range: 29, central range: 27.3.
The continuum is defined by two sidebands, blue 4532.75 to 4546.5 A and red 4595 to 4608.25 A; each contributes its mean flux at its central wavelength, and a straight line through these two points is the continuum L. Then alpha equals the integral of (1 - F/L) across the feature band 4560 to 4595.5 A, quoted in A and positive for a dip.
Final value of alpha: 1.2 A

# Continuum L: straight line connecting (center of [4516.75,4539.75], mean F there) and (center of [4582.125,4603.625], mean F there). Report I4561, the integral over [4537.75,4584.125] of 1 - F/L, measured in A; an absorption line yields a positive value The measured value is 2.0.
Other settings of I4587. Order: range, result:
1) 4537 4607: 29.3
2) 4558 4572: 28.2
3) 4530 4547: 26.6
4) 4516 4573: 27.2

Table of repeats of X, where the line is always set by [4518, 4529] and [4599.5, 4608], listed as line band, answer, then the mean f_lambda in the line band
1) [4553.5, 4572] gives 0.08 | 28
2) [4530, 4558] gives 0.07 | 26.9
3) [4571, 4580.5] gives 0.08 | 29.2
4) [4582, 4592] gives 0.05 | 30.6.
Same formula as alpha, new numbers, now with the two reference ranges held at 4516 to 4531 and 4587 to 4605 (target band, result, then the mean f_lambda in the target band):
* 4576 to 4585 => 0.4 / 29.7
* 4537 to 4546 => 0.5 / 26.6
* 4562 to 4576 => 0.7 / 28.5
